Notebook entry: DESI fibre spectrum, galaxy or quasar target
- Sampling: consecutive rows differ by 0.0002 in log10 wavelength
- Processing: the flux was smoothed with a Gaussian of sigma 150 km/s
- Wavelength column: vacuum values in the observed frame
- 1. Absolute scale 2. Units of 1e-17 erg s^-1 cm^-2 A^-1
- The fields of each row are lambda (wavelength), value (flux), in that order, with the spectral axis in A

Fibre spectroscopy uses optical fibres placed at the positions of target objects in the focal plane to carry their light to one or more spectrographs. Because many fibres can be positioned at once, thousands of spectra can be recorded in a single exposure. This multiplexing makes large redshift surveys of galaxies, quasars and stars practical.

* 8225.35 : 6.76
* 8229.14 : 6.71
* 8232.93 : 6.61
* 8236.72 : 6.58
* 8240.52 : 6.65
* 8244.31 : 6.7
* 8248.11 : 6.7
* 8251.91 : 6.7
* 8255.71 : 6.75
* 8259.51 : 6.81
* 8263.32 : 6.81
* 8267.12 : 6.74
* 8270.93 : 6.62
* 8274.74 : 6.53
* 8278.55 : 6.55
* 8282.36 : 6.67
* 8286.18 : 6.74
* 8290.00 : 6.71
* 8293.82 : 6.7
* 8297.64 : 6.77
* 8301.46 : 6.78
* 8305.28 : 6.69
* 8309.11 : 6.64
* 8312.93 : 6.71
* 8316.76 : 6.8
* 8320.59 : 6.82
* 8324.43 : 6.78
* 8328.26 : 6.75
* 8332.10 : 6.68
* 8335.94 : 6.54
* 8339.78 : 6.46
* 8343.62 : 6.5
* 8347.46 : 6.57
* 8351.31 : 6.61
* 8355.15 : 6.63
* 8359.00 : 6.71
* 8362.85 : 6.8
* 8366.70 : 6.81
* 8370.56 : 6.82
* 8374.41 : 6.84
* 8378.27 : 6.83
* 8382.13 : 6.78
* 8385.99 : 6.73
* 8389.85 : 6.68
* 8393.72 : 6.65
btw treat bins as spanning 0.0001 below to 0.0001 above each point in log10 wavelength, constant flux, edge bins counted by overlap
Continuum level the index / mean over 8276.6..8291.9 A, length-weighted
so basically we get 6.67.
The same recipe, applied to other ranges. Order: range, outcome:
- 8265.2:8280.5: 6.61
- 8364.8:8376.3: 6.82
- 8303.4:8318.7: 6.71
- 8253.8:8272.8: 6.75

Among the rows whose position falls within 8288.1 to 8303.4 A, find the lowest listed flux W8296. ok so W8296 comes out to 6.7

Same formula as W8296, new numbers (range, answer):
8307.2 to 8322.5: 6.64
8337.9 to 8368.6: 6.46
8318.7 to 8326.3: 6.78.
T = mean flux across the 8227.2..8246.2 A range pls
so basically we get 6.65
